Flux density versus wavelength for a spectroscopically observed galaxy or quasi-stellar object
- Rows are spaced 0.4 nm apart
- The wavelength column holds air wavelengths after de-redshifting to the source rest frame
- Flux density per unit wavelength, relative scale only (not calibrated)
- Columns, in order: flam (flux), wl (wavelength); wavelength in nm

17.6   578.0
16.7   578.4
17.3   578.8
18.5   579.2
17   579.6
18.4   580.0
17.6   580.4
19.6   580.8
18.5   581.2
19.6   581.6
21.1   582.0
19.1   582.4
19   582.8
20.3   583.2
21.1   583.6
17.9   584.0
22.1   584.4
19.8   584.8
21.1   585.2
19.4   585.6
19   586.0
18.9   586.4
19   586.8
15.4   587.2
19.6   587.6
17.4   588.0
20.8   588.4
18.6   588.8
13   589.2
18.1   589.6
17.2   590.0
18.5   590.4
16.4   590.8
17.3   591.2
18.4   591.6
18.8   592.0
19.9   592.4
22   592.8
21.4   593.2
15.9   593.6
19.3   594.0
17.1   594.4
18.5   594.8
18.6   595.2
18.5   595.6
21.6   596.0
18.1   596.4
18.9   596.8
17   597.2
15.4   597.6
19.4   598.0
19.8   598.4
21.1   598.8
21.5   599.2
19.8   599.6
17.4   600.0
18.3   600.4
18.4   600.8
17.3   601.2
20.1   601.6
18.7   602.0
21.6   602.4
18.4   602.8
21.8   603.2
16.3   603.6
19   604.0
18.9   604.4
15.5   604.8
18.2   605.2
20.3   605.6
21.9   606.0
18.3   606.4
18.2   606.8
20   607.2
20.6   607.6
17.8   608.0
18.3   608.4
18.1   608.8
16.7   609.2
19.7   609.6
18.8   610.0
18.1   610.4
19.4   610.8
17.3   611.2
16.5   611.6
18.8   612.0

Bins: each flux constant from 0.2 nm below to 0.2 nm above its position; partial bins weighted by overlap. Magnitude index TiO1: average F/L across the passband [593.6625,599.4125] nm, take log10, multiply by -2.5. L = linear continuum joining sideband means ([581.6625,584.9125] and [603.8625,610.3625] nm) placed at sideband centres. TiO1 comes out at 0.03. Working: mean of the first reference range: 20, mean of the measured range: 18.8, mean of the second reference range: 18.7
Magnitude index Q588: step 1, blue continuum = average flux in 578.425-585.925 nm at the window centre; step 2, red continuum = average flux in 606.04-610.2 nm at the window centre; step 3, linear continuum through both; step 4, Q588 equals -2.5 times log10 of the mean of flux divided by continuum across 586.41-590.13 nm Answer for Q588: 0.081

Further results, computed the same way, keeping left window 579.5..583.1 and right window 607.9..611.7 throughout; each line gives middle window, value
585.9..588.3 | 0.03 mag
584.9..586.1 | -0.06 mag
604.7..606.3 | -0.05 mag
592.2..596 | -0.03 mag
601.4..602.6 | -0.10 mag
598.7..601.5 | -0.04 mag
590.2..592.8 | 0.01 mag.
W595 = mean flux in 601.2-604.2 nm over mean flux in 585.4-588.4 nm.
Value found 1.04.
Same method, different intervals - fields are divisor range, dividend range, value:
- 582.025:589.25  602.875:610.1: 0.98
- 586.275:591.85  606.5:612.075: 1.04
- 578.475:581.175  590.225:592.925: 1.04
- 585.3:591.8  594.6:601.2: 1.05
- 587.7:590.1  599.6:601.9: 1.05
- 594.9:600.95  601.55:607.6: 1.01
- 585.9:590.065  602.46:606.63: 1.06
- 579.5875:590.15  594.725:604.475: 1.01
